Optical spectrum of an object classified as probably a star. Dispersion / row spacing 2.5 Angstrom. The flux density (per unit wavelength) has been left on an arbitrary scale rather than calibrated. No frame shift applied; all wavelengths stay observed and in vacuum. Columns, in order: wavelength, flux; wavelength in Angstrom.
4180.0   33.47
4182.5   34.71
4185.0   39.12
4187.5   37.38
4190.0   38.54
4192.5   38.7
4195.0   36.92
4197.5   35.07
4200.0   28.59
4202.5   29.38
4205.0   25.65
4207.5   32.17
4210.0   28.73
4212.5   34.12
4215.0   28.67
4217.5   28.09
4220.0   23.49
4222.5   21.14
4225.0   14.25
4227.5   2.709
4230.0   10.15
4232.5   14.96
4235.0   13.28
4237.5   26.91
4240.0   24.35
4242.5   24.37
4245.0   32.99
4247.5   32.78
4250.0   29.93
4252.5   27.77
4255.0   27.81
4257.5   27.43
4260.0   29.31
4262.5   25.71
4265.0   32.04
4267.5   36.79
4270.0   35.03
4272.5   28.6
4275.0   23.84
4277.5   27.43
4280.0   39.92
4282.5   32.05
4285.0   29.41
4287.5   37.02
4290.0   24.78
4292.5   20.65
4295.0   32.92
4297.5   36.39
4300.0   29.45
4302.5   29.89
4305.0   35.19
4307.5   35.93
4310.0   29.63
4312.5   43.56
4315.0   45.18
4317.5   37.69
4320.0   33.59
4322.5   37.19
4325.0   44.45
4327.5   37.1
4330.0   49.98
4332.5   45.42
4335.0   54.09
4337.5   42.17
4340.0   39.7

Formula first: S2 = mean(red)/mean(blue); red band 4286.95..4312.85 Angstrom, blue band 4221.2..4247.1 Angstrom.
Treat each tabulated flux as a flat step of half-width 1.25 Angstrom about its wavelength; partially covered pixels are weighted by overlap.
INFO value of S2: 1.7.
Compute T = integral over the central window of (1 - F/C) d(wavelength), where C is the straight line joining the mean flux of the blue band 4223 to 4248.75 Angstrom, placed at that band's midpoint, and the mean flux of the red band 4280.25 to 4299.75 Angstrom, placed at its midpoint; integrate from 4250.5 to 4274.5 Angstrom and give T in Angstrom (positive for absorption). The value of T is -4.4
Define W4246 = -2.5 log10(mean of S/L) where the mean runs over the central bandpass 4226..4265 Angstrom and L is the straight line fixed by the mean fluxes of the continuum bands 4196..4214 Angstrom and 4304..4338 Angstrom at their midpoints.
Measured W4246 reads 0.41 mag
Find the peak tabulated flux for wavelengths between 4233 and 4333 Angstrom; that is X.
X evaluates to 49.98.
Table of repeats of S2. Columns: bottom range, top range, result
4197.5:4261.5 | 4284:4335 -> 1.45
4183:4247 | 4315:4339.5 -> 1.58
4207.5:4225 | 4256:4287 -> 1.15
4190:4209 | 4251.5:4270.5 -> 0.92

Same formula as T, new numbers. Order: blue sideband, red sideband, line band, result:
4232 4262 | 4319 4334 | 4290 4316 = 2.7 Angstrom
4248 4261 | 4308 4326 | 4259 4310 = 3.4 Angstrom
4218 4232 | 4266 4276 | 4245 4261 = -3.1 Angstrom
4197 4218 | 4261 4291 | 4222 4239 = 8.8 Angstrom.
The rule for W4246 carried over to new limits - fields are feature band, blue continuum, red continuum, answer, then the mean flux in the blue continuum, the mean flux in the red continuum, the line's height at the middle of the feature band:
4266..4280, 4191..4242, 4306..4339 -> 0.08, 24.9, 41.2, 33.6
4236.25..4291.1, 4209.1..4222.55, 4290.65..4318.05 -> 0.05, 27.9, 33.9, 31.2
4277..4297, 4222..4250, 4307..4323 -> 0.02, 20.2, 37.6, 31.5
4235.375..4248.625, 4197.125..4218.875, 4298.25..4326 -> 0.18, 29.8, 36.4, 32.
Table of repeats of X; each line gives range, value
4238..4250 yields 32.99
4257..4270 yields 36.79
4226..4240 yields 26.91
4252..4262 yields 29.31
